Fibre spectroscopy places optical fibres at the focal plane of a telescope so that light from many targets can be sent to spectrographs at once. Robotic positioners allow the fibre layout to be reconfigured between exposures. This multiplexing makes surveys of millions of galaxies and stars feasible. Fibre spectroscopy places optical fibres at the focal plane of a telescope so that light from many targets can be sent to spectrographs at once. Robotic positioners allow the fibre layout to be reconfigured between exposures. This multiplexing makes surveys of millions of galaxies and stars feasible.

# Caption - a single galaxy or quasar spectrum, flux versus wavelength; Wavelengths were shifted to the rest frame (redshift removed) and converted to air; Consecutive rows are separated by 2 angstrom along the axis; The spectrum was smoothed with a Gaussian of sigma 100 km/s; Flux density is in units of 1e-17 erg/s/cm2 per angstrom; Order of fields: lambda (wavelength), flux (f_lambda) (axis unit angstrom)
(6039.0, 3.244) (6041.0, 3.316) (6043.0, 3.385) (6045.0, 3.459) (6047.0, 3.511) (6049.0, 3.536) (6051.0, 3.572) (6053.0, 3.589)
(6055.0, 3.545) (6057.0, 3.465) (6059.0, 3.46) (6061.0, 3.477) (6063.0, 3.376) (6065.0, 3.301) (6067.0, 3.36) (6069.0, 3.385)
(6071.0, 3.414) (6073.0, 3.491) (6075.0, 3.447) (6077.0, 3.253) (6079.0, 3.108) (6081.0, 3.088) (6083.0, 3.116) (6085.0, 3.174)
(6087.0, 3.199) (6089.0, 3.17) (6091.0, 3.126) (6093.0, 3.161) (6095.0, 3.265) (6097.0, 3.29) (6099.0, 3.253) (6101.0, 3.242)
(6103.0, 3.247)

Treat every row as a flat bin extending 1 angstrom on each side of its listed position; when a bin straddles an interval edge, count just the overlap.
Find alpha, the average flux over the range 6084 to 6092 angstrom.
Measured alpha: 3.17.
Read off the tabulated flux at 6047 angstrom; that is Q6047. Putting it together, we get 3.511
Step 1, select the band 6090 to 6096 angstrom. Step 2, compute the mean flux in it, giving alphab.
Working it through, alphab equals 3.18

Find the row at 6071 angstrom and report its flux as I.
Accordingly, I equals 3.414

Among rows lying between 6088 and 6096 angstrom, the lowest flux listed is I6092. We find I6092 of 3.126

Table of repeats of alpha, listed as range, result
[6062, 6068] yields 3.35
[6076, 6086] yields 3.15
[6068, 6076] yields 3.43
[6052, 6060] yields 3.51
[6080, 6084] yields 3.1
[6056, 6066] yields 3.42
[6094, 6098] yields 3.28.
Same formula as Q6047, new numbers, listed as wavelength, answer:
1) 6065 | 3.301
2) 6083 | 3.116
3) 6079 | 3.108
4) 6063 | 3.376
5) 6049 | 3.536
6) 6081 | 3.088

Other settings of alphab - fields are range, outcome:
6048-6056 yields 3.56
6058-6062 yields 3.47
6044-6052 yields 3.52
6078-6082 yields 3.1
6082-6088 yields 3.16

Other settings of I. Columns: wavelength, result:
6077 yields 3.253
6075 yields 3.447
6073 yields 3.491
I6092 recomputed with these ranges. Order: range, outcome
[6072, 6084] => 3.088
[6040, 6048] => 3.316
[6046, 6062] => 3.46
